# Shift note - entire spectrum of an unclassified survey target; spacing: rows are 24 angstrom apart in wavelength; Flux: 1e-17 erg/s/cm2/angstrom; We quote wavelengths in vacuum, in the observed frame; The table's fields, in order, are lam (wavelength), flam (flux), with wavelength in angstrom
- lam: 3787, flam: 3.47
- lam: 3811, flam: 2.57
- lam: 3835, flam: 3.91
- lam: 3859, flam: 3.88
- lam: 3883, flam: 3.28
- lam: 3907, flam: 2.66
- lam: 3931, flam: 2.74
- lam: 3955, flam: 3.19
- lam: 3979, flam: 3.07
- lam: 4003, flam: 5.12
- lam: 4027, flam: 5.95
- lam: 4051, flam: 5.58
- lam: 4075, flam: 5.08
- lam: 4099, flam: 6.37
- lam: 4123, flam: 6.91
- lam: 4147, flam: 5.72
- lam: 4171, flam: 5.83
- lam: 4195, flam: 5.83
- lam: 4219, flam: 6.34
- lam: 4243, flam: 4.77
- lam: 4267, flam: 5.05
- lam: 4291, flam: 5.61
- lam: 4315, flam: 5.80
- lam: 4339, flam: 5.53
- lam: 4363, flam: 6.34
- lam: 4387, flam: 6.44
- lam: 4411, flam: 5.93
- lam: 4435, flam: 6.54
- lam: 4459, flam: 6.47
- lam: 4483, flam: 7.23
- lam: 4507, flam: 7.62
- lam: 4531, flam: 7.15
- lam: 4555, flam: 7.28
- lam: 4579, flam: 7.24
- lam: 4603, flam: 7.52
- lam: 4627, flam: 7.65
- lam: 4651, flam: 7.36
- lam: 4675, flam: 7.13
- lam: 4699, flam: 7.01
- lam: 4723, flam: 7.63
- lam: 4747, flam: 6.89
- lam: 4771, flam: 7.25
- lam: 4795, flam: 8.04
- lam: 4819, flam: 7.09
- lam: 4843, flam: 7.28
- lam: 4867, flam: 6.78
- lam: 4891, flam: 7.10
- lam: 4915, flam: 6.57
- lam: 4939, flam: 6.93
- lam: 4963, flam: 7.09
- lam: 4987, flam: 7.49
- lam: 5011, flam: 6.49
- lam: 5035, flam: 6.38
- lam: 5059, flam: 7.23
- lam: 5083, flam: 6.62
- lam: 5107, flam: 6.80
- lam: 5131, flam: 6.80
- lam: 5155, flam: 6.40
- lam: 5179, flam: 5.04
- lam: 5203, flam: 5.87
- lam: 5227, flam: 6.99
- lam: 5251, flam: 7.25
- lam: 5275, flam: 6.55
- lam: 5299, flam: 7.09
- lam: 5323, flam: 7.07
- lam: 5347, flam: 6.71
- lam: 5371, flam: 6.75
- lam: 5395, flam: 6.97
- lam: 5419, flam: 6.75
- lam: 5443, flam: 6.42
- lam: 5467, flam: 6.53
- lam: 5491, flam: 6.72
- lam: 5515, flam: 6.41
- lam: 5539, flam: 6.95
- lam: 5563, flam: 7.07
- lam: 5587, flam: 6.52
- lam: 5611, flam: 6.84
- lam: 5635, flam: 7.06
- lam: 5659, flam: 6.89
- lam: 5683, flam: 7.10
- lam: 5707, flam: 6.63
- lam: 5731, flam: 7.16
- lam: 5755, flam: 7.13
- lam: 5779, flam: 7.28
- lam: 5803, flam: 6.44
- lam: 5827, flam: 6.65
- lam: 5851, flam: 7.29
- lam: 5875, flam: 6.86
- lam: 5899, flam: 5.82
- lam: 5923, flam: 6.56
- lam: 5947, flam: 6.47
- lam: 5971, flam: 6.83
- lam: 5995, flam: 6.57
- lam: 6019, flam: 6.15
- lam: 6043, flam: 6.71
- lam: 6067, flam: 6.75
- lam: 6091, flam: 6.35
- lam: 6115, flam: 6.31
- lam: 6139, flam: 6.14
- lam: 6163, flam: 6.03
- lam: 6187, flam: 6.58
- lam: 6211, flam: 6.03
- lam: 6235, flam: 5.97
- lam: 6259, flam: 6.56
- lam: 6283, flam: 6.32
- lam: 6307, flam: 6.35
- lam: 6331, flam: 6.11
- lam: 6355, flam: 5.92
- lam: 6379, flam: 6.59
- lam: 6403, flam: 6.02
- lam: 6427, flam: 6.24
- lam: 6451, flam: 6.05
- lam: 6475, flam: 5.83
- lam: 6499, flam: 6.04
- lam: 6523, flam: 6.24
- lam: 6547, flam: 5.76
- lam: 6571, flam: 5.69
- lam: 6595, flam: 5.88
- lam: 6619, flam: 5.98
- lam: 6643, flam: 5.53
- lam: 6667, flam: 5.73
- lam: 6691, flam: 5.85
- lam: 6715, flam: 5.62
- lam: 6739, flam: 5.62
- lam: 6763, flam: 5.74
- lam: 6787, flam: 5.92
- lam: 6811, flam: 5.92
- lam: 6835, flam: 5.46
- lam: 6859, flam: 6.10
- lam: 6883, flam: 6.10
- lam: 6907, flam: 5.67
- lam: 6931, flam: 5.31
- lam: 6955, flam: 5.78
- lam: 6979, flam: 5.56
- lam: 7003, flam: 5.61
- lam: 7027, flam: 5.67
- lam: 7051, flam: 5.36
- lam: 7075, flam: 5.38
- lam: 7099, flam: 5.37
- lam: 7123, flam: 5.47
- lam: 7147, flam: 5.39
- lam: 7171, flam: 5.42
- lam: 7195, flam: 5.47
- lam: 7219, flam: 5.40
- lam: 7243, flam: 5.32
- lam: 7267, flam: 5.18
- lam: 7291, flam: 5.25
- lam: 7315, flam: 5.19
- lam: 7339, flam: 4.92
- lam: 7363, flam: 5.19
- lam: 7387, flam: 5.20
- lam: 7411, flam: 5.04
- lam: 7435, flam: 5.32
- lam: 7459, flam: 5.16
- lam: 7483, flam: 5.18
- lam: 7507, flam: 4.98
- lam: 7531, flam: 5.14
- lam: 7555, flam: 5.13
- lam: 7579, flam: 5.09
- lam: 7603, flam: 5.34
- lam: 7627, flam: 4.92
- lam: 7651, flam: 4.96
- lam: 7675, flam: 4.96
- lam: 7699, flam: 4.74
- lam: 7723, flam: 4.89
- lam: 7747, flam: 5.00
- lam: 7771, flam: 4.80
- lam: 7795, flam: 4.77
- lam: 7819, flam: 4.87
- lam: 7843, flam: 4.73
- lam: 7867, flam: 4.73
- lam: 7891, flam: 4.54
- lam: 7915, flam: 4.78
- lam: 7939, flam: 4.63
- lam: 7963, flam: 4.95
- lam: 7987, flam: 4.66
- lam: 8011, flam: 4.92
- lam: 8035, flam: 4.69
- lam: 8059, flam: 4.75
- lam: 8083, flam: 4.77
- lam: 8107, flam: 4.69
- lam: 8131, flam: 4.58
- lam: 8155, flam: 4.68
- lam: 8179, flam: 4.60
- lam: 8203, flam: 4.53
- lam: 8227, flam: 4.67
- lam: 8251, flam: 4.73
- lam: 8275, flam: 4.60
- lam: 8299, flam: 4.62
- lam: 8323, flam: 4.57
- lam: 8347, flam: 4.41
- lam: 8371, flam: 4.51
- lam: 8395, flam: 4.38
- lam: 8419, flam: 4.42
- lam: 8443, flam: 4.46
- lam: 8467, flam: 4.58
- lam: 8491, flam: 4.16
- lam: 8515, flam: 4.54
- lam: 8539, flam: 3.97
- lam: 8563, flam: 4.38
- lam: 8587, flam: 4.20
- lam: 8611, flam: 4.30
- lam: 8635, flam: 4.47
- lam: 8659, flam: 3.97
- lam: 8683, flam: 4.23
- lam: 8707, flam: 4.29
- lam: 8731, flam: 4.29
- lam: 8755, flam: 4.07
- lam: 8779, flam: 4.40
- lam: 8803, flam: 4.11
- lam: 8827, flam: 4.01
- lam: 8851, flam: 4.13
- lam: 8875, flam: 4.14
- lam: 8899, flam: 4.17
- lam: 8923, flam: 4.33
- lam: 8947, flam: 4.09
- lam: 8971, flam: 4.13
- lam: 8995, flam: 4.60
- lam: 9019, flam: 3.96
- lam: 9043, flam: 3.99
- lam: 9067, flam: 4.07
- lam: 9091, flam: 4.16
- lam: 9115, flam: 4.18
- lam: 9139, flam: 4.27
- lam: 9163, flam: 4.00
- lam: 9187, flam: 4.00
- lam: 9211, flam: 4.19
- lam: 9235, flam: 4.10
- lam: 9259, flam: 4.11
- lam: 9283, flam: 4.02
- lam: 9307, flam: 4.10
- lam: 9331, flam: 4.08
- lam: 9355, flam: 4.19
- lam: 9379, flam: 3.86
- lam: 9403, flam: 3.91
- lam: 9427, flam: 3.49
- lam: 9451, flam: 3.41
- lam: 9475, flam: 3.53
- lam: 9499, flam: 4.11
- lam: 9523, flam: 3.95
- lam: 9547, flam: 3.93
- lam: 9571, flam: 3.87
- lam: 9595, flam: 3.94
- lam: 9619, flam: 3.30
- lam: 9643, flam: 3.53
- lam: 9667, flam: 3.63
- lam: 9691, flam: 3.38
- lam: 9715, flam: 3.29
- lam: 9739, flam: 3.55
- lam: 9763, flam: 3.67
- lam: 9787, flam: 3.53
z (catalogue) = 0.000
